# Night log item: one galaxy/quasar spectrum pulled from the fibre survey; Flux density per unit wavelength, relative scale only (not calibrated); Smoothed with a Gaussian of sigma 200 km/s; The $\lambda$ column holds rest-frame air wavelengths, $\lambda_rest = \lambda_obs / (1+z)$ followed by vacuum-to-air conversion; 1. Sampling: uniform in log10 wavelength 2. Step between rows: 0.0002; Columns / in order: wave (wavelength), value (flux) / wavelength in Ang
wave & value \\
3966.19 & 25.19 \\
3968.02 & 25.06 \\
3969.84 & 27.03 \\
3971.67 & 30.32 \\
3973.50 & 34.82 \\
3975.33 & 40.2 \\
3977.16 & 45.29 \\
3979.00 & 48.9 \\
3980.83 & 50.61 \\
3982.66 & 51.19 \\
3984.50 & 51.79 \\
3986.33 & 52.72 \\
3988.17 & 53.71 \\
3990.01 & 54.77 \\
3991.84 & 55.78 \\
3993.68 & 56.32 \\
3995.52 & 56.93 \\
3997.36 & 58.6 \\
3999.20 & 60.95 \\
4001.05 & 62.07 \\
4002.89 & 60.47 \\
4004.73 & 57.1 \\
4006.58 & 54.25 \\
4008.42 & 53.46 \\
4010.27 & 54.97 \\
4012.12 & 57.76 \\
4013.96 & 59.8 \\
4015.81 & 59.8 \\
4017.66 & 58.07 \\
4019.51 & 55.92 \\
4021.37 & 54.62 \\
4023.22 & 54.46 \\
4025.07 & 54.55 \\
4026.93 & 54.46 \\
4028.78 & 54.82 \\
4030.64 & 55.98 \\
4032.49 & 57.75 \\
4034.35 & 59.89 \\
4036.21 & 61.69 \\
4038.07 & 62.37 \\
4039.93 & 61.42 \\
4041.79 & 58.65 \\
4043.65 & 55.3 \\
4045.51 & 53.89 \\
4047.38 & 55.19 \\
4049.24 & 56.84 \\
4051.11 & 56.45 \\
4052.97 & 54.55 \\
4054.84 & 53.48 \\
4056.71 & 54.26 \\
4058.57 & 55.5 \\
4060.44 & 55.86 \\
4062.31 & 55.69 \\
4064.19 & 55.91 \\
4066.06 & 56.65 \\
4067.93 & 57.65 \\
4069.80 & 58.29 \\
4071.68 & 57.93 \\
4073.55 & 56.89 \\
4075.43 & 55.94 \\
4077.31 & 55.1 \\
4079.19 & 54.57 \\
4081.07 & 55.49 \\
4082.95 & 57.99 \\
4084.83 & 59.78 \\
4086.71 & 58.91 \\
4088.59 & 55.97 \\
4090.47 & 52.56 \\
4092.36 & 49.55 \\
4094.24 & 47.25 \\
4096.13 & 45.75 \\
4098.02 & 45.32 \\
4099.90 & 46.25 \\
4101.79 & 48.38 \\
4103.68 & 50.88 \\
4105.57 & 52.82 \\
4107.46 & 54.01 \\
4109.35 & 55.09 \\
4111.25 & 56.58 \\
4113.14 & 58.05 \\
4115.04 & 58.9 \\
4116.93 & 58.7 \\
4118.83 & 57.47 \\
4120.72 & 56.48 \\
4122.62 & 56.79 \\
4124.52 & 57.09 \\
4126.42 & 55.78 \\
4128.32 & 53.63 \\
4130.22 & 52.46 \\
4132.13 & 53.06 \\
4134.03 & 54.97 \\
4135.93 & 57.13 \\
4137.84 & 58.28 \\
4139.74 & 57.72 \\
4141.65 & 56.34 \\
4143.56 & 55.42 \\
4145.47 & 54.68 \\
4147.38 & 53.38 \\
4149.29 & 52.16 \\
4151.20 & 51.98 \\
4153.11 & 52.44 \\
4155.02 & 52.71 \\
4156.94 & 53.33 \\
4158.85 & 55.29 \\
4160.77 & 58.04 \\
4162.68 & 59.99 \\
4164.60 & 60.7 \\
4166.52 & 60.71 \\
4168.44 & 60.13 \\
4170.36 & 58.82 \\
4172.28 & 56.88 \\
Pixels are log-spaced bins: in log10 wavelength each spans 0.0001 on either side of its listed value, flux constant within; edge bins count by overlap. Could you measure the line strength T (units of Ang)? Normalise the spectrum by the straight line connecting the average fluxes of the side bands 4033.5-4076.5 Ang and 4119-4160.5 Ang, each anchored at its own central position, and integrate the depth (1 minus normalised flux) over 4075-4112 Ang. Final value 2.1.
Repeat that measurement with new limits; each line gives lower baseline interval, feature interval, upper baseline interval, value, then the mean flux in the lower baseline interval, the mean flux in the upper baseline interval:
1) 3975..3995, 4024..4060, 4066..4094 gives -1.7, 51.5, 56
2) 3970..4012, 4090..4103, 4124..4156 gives 1.5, 51.7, 54.6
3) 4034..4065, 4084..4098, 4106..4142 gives 1.0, 56.8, 56.2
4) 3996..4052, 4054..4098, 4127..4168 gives 1.3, 57.4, 55.5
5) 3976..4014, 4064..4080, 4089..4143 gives -0.7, 54.9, 53.9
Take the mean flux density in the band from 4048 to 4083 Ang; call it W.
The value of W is 56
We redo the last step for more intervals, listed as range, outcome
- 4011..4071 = 56.8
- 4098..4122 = 54.2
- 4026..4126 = 55.4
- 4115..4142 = 56.2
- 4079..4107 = 52.1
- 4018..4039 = 57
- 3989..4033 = 56.8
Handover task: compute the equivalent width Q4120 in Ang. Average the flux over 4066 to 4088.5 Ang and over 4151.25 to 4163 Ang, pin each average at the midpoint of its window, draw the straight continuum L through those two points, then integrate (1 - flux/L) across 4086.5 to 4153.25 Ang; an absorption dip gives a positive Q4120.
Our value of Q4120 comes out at 2.3 Ang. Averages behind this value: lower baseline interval 57.1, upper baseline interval 54.8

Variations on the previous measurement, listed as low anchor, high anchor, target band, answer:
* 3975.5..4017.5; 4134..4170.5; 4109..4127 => -0.4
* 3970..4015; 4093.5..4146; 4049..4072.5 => -1.2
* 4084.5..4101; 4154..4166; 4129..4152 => 0.1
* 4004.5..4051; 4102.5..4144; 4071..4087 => -0.2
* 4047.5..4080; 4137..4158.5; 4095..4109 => 1.5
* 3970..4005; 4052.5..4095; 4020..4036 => -0.9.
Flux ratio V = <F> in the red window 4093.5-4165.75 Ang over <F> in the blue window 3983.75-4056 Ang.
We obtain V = 0.96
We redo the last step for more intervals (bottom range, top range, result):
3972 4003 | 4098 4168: 1.06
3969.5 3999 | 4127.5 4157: 1.11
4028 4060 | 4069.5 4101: 0.94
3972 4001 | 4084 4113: 1.01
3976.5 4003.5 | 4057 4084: 1.03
